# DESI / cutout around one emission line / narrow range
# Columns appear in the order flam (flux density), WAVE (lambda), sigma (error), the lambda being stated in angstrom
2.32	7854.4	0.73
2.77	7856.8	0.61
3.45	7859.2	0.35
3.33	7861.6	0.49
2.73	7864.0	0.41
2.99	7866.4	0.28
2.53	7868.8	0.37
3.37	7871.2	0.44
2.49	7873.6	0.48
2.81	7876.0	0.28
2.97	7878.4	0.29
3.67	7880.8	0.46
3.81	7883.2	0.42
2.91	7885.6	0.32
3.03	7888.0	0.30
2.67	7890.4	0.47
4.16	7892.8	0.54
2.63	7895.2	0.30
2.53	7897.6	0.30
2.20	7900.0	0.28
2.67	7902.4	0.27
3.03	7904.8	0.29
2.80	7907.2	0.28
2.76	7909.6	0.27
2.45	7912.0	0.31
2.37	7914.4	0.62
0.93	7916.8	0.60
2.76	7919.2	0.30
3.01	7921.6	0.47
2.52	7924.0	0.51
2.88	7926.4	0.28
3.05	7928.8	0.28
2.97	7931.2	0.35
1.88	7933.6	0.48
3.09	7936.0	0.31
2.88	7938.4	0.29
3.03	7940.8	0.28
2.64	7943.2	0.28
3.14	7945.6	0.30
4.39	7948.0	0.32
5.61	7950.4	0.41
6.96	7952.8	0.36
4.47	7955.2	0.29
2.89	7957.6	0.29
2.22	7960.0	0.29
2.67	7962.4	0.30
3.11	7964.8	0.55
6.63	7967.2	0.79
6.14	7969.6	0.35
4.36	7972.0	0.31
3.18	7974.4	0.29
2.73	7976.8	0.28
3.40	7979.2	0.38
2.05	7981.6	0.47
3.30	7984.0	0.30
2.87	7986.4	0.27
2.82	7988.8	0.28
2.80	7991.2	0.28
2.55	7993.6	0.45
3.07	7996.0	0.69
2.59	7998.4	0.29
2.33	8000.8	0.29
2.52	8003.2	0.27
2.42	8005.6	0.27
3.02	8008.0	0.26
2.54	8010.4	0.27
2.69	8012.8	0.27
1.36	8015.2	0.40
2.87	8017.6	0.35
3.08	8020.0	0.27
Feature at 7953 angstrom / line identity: [S II] 6716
